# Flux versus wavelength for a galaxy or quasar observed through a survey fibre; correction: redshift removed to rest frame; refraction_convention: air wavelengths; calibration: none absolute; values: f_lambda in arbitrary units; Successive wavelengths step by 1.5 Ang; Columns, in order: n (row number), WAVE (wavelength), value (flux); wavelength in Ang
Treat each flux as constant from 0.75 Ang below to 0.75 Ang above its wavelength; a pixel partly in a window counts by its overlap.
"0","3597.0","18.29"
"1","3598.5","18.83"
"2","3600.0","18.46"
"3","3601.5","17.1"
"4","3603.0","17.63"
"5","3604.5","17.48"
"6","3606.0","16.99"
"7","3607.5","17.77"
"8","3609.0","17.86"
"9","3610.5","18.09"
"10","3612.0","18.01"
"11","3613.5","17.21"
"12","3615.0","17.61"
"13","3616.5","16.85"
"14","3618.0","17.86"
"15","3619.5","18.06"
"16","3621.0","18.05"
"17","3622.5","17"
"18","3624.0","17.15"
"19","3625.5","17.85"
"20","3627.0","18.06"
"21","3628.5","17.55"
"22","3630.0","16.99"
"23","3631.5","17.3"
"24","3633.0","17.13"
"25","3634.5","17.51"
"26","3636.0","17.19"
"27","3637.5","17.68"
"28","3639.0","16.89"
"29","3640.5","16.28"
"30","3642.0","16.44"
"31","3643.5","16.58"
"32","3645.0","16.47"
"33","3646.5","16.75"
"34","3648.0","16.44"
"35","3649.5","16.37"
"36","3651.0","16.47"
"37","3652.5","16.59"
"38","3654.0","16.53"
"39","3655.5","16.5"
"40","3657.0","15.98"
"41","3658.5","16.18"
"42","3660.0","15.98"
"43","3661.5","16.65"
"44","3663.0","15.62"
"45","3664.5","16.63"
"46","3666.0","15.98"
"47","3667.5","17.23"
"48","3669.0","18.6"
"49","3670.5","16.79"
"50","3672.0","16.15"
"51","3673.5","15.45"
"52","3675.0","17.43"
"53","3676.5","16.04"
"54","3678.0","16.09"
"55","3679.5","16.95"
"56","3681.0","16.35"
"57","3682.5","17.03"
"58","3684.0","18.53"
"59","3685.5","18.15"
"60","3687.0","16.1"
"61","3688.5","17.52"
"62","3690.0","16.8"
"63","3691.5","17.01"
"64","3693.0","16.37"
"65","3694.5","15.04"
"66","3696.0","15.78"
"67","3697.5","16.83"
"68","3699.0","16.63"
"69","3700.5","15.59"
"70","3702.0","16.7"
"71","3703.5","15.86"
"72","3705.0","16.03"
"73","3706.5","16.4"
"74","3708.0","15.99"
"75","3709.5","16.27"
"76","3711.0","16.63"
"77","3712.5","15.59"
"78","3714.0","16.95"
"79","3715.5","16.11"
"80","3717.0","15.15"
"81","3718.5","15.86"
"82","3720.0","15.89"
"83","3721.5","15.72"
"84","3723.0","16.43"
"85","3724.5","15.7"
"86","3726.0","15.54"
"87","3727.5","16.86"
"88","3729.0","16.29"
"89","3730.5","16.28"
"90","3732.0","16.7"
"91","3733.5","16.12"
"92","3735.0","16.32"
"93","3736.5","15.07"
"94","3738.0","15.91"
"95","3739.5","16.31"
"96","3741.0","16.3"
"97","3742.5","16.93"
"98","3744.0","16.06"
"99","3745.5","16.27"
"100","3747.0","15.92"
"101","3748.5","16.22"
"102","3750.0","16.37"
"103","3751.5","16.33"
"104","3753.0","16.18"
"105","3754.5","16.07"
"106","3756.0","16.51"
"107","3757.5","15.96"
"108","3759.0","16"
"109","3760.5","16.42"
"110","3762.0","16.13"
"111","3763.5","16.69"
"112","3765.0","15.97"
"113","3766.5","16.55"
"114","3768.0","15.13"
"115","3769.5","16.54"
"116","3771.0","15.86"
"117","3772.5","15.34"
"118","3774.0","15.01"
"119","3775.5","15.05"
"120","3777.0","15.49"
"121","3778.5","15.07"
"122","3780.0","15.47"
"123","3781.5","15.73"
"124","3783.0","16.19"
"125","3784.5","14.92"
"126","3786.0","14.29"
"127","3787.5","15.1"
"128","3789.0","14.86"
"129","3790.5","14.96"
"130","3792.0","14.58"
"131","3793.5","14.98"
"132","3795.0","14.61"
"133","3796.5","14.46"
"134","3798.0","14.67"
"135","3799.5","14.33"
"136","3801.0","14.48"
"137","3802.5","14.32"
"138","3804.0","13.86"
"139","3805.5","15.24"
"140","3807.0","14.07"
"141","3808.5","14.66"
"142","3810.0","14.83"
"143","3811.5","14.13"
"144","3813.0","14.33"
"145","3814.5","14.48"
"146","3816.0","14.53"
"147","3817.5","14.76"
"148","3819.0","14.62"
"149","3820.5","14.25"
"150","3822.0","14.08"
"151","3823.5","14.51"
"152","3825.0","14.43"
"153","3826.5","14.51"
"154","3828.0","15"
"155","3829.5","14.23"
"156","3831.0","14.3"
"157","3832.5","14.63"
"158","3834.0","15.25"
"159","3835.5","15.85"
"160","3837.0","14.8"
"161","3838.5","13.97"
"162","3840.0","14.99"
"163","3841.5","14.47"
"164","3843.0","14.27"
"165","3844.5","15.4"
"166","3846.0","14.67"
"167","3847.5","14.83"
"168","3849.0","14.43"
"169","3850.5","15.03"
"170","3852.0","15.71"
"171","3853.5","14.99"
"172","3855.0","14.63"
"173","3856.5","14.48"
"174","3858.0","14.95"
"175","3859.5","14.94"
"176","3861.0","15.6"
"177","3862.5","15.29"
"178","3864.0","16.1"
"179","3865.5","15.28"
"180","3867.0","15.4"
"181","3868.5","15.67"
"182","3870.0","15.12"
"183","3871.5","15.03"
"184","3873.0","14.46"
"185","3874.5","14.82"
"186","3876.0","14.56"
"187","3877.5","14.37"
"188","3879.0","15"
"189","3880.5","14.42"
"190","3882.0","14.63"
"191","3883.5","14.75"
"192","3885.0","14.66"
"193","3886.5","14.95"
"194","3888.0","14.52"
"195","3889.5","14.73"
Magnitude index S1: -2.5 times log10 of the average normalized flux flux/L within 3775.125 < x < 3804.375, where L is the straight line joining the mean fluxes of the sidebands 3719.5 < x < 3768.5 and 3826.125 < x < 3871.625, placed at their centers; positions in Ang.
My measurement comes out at 0.054 mag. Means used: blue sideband 16.2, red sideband 15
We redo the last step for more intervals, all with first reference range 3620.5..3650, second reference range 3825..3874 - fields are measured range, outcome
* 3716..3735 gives 0.01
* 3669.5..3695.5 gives -0.01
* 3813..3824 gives 0.06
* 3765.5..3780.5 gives 0.01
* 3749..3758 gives -0.02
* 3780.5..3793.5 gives 0.03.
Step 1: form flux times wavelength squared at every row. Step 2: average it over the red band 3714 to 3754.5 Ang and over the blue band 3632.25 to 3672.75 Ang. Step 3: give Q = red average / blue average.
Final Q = 1.01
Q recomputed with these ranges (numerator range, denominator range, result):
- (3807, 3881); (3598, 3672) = 0.97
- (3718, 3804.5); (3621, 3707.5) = 0.99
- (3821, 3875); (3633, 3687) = 0.99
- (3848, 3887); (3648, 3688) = 1.00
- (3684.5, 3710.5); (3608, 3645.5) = 0.98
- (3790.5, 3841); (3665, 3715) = 0.94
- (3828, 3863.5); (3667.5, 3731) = 0.98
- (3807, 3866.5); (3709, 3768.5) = 0.96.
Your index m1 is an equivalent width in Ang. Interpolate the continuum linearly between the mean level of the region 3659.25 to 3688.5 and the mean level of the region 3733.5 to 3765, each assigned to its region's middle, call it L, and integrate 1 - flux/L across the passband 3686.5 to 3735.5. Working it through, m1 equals 0.8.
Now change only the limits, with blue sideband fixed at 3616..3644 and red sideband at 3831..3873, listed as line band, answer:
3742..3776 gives -0.2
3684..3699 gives 0.0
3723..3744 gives 0.1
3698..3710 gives 0.2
